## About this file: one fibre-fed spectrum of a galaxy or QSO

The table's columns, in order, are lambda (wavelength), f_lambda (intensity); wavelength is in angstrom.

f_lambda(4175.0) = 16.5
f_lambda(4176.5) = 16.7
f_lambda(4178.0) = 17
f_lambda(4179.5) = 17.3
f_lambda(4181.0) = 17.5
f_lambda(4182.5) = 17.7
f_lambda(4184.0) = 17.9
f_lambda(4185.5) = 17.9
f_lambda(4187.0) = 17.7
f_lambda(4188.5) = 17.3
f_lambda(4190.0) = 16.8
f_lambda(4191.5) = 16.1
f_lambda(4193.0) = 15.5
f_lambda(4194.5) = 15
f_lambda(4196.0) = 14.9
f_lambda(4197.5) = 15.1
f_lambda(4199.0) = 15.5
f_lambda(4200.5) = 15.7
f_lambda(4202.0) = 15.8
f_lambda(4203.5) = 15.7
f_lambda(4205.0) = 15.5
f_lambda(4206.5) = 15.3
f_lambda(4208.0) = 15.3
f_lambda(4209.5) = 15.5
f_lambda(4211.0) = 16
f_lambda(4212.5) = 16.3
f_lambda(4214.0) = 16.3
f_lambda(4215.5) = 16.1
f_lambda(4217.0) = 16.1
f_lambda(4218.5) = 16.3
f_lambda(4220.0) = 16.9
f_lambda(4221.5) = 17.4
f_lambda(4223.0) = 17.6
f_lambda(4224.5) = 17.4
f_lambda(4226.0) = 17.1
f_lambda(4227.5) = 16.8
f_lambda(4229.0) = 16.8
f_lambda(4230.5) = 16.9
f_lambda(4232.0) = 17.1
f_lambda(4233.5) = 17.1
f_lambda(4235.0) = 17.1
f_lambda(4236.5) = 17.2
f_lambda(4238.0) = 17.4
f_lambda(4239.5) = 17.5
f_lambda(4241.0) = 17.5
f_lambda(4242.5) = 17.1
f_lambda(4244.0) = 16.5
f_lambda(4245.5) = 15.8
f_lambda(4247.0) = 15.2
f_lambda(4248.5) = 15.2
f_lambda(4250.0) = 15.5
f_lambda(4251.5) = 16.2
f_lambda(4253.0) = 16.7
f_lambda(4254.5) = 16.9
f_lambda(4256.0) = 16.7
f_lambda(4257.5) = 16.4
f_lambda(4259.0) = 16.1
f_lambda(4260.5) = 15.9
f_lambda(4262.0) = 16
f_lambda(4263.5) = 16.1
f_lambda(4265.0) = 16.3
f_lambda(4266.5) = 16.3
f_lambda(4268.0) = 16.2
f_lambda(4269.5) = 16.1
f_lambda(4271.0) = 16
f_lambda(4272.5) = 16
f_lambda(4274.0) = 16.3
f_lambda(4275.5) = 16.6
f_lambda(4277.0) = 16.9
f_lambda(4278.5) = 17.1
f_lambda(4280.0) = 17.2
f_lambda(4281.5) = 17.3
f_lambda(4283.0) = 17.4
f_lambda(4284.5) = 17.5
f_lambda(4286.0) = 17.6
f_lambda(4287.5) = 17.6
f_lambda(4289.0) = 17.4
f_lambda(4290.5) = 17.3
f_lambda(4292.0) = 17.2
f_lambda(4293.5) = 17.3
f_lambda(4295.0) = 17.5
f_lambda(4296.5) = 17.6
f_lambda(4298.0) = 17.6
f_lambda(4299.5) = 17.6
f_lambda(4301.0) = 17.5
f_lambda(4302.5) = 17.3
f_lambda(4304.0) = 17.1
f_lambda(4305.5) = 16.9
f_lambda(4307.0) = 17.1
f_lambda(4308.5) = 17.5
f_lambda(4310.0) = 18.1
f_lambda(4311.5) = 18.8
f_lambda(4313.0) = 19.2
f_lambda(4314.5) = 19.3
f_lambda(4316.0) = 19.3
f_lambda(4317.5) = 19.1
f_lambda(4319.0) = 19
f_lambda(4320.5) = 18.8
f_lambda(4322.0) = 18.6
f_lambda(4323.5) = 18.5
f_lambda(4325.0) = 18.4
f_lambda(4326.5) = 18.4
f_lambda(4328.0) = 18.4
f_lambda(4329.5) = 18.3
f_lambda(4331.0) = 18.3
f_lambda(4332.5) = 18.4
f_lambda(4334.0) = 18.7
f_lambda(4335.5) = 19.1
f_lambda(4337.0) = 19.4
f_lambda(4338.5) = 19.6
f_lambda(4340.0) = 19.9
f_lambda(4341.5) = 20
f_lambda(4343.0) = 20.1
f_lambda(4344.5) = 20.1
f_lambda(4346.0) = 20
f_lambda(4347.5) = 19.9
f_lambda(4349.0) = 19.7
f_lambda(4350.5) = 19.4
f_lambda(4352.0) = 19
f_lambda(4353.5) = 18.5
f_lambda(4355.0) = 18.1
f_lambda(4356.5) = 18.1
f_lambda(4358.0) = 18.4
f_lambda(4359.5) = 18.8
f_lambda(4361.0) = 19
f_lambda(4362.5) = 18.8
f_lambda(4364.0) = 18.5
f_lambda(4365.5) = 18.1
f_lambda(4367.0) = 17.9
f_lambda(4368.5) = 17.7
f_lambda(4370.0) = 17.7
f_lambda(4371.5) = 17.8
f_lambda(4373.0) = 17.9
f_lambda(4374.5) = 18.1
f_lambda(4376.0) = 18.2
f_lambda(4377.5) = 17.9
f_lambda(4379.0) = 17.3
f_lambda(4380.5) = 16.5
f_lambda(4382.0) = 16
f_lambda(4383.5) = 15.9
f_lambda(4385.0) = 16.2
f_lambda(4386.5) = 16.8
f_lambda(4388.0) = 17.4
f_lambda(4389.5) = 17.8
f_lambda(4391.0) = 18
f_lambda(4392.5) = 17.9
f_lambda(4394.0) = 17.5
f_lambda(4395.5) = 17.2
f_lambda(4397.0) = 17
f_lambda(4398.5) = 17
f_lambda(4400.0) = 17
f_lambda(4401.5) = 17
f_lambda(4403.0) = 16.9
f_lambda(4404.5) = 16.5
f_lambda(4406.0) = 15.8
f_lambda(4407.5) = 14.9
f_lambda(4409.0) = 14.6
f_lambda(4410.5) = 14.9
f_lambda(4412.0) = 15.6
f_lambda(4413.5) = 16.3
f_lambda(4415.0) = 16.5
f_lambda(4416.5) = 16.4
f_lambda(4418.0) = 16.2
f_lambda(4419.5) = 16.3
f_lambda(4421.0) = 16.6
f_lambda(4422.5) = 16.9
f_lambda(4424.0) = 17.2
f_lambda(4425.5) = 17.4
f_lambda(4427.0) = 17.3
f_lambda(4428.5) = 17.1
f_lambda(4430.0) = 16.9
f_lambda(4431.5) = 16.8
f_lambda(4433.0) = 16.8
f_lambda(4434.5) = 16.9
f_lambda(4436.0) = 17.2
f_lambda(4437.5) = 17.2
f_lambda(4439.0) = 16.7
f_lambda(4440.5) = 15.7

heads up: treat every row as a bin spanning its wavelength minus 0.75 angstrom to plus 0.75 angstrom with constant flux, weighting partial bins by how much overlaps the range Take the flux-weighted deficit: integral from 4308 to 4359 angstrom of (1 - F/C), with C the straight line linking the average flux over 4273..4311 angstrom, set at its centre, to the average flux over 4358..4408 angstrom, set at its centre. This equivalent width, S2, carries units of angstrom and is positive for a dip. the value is -4.8 angstrom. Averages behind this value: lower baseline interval 17.3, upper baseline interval 17.4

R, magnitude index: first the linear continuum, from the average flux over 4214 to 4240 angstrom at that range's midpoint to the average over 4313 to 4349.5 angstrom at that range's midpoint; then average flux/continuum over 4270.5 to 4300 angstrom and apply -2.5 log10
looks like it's 0.06 mag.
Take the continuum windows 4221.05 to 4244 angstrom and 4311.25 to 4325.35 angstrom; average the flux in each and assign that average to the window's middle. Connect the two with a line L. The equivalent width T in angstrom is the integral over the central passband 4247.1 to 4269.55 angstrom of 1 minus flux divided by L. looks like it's 2.0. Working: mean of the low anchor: 17.2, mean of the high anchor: 18.9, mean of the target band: 16.1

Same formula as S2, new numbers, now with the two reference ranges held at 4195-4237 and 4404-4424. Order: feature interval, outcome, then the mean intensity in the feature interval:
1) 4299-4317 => -2.04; 18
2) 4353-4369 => -2.27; 18.4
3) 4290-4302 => -0.94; 17.5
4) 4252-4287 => -0.81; 16.6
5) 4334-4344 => -2.18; 19.6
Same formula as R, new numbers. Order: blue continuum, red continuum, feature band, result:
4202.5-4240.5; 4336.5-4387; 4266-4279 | 0.06 mag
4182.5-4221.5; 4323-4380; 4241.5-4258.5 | 0.05 mag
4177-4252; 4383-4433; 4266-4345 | -0.09 mag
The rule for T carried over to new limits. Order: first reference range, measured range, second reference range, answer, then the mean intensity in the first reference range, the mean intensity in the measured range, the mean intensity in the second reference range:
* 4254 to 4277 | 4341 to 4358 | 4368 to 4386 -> -2.3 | 16.3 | 19.3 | 17.3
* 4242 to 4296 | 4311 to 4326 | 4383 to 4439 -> -2.0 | 16.6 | 18.9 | 16.7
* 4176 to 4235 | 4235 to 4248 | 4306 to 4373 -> 0.3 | 16.5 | 16.8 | 18.8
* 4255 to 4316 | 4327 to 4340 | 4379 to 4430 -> -1.5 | 17.1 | 18.8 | 16.6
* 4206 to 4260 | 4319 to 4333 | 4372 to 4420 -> -1.5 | 16.5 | 18.5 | 16.7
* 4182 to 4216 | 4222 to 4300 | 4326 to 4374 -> 1.9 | 16.1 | 16.8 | 18.8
